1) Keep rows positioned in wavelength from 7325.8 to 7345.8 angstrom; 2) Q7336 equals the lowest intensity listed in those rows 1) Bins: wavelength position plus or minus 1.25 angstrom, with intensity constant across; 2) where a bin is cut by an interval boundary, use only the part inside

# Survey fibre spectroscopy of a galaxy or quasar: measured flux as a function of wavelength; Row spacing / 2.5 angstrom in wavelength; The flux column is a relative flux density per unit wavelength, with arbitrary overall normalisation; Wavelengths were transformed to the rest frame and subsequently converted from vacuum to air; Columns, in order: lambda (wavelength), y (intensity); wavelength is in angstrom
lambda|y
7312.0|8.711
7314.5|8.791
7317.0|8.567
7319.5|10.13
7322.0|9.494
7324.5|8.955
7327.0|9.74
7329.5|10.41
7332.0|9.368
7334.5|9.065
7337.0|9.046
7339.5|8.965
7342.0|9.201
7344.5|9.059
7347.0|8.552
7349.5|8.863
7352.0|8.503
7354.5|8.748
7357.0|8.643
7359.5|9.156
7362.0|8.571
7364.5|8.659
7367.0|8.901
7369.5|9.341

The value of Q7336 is 8.965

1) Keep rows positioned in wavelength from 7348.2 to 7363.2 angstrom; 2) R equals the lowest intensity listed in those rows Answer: 8.503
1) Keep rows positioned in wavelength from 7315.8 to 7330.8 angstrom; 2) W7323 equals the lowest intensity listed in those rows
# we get 8.567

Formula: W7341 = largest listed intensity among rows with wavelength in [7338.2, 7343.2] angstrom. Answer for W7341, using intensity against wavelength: 9.201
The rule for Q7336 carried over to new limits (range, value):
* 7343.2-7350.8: 8.552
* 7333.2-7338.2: 9.046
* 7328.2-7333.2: 9.368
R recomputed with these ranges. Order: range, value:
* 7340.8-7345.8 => 9.059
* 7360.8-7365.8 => 8.571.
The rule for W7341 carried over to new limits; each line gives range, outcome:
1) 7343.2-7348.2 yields 9.059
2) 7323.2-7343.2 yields 10.41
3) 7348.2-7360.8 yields 9.156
